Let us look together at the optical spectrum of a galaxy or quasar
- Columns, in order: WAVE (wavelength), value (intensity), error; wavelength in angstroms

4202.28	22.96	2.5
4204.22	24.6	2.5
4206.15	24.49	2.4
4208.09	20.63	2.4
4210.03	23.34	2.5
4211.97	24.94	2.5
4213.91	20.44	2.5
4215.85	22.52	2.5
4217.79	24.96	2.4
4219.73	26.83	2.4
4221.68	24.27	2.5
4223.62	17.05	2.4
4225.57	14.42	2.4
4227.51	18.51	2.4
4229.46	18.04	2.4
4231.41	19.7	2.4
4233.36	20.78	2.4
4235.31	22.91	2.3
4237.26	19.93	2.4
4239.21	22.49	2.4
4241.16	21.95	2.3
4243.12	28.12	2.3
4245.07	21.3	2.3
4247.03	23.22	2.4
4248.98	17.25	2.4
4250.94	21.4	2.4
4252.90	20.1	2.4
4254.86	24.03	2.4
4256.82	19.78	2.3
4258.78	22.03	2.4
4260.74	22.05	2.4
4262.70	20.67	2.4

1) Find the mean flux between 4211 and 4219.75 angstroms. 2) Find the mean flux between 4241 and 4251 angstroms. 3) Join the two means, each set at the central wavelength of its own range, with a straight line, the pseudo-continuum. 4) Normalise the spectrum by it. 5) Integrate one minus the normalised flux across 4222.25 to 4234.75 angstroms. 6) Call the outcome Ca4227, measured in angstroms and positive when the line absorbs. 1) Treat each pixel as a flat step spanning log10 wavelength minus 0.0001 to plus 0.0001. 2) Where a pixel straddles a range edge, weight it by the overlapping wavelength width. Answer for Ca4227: 2.5 angstroms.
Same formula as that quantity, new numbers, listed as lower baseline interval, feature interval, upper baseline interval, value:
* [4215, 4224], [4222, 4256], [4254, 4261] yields 2.9 angstroms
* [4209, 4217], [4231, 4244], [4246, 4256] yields -0.4 angstroms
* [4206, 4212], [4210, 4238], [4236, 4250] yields 1.7 angstroms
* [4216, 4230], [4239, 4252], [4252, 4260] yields -0.6 angstroms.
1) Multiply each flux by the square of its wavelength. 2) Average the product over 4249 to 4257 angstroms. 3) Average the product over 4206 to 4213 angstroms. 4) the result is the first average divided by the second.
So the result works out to 0.92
